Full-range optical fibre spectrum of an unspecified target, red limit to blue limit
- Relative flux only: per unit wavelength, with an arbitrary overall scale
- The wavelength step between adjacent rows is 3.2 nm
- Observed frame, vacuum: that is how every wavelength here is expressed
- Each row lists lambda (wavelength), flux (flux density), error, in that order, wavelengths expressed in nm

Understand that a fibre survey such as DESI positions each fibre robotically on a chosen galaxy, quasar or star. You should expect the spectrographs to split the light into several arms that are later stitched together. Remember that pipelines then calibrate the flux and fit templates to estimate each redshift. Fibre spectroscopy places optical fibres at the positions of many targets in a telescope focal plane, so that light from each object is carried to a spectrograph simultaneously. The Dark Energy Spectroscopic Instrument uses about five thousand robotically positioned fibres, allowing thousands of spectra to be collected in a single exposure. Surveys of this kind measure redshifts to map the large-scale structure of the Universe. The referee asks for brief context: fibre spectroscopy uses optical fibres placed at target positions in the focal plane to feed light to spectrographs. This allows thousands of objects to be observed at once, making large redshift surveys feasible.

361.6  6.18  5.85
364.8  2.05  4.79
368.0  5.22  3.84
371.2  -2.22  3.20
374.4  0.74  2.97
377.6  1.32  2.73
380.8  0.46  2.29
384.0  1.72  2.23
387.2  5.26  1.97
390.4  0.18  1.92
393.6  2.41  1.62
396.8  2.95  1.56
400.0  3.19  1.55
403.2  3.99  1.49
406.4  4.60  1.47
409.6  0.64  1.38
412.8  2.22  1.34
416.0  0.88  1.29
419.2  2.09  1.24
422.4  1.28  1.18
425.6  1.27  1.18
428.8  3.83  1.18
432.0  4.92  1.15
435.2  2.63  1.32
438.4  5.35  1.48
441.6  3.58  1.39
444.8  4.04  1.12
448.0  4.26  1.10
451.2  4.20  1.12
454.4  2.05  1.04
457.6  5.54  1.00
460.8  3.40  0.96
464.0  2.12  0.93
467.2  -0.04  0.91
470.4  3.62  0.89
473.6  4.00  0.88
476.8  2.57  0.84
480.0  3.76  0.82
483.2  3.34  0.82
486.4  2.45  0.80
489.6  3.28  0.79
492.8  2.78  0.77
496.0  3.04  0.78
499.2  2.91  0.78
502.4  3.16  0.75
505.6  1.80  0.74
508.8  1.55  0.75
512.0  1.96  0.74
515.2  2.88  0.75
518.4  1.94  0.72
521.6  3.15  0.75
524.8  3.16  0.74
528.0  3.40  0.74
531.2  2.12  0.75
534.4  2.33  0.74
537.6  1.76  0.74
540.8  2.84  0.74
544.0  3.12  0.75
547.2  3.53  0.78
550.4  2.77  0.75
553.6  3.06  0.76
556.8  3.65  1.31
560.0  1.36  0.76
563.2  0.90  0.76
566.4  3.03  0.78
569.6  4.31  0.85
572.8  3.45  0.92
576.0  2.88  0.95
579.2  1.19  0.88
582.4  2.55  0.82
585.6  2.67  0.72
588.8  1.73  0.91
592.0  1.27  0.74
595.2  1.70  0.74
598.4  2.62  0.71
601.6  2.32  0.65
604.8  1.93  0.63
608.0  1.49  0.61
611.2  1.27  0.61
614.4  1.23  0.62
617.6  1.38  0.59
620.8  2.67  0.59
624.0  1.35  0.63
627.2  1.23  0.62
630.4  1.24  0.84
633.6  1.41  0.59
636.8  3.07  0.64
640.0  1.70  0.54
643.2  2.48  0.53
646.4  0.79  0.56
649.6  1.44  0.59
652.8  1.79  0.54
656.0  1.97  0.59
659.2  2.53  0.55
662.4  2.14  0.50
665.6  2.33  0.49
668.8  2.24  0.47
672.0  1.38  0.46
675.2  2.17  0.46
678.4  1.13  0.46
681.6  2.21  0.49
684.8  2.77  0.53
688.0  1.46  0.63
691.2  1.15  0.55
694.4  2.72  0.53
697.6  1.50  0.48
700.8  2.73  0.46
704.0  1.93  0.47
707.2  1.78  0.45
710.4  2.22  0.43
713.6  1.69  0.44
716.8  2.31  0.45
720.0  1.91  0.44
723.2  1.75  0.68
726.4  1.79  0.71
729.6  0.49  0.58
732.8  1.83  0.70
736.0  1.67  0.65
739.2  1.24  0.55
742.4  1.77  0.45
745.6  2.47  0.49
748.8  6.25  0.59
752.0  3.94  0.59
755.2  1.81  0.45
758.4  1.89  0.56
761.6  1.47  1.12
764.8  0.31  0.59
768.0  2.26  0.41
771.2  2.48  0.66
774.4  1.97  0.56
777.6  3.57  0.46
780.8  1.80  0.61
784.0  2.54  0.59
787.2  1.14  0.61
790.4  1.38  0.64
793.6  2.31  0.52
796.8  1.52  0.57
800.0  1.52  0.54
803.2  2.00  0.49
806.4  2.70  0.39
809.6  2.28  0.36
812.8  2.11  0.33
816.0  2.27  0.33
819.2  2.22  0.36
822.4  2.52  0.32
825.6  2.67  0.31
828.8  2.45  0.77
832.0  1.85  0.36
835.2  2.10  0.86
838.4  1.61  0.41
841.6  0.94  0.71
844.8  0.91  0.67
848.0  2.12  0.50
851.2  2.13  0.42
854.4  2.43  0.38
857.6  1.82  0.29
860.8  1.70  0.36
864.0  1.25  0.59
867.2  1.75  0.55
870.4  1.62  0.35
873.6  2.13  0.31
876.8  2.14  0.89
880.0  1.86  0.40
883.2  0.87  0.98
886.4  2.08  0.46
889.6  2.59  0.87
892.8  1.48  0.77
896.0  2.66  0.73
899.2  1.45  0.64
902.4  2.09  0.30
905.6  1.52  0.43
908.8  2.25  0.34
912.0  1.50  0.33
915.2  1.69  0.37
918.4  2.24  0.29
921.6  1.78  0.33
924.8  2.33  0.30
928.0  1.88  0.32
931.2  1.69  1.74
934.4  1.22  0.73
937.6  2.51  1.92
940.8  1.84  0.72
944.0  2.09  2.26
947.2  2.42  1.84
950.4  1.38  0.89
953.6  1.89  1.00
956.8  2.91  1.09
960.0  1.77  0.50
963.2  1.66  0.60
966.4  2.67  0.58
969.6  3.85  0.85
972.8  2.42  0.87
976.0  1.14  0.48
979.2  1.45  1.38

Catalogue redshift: 1.01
